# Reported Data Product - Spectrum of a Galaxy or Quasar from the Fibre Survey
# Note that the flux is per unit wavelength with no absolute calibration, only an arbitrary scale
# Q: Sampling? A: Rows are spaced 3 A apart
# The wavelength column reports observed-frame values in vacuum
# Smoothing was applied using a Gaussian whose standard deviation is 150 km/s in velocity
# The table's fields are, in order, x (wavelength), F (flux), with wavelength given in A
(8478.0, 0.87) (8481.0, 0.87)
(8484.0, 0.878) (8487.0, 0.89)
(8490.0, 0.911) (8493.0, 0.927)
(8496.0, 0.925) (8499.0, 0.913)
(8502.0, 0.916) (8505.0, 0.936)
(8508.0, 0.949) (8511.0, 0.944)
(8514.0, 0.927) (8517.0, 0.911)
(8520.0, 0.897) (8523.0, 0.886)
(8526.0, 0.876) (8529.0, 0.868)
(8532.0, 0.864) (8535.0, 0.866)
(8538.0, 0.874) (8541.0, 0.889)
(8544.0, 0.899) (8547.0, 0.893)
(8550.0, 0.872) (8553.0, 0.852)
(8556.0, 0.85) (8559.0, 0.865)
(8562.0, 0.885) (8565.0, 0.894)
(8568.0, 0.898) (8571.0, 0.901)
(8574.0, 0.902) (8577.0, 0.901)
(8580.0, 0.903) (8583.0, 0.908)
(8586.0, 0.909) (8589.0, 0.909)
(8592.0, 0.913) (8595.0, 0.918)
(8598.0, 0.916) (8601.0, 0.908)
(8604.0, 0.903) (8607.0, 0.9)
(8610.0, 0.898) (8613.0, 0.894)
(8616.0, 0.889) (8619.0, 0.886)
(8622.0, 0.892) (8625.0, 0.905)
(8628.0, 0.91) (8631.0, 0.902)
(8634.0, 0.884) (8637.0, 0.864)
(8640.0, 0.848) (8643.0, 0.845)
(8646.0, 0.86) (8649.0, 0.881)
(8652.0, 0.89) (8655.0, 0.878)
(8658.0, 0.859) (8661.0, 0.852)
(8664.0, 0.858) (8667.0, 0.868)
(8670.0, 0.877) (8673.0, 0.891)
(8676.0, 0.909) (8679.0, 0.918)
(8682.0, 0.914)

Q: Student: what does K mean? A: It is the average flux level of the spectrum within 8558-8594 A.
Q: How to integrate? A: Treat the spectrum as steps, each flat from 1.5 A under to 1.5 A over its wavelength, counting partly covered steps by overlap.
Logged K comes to 0.9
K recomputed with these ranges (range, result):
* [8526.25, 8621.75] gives 0.891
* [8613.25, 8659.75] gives 0.88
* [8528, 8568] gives 0.876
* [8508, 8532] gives 0.902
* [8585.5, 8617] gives 0.905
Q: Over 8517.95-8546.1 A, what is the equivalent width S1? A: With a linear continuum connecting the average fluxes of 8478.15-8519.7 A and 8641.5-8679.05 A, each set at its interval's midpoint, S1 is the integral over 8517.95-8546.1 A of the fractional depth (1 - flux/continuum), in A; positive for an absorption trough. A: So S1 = 0.8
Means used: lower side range 0.913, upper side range 0.874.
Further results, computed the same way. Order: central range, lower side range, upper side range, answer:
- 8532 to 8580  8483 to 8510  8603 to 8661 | 1.02 A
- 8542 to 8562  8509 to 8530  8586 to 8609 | 0.72 A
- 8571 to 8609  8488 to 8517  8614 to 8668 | -0.53 A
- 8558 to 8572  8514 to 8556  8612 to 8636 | -0.05 A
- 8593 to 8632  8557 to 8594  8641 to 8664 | -0.84 A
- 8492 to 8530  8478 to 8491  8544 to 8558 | -1.52 A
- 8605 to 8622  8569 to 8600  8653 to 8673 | -0.01 A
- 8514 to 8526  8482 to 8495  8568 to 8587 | 0.04 A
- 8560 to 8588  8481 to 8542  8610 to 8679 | -0.25 A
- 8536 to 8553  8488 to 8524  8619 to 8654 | 0.50 A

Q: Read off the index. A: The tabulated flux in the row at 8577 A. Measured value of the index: 0.901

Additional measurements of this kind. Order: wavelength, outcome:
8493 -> 0.927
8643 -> 0.845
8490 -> 0.911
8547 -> 0.893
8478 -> 0.87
